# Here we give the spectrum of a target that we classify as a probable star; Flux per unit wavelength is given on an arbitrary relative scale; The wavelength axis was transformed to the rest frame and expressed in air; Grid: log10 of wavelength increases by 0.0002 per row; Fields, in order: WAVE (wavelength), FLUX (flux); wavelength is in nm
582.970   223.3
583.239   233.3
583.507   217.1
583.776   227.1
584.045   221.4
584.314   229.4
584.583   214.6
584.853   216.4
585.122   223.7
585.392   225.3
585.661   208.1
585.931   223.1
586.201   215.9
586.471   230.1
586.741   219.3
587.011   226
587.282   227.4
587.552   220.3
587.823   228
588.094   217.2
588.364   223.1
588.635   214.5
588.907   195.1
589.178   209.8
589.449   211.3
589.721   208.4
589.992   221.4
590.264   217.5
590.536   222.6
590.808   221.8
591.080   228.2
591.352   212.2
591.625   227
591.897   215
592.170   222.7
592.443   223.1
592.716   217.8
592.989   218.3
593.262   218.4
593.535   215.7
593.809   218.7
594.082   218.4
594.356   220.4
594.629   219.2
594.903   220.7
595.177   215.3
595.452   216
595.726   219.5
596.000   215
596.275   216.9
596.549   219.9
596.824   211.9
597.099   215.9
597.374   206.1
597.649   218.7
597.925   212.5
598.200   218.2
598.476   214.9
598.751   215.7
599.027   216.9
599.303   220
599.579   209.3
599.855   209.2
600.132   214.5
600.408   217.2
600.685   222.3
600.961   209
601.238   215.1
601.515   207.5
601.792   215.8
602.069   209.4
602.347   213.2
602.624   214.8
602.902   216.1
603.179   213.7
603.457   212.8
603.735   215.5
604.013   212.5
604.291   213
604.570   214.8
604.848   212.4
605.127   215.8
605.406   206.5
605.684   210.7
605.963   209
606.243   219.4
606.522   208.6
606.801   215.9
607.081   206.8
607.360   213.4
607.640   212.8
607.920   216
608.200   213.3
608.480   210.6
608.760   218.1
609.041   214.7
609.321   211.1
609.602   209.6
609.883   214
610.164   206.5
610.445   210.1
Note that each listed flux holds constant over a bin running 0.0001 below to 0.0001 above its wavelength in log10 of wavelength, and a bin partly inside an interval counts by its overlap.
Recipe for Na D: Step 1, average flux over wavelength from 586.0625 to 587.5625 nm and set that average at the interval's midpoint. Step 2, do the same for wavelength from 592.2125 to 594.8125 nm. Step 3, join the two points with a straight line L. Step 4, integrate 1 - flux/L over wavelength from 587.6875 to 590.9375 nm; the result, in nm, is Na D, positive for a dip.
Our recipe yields 0.09 nm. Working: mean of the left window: 223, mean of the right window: 219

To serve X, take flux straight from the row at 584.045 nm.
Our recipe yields 221.4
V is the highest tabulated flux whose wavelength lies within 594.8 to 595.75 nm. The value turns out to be 220.7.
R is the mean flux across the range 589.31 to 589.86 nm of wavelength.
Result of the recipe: 210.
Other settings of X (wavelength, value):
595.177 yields 215.3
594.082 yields 218.4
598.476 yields 214.9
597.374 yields 206.1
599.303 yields 220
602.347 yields 213.2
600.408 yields 217.2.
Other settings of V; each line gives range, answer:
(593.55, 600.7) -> 222.3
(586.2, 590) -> 230.1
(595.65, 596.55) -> 219.9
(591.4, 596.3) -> 227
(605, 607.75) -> 219.4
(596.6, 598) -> 218.7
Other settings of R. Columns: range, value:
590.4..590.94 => 222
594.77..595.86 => 218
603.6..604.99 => 214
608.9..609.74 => 212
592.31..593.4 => 219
